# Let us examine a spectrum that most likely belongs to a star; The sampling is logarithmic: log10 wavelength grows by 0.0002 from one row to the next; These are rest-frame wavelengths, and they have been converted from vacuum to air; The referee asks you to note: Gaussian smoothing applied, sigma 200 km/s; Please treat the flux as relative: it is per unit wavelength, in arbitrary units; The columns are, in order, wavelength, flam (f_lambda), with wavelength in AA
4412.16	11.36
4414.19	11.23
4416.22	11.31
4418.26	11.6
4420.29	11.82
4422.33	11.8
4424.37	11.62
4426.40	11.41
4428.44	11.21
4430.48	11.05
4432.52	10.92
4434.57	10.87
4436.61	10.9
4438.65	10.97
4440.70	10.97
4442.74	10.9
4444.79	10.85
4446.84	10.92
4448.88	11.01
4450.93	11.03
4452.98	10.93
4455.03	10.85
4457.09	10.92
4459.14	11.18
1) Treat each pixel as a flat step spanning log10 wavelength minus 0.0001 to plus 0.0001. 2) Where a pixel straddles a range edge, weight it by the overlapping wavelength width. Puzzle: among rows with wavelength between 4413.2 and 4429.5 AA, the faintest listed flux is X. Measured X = 11.21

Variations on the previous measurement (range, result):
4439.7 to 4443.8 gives 10.9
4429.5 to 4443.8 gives 10.87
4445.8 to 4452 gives 10.92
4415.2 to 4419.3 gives 11.31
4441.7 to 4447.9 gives 10.85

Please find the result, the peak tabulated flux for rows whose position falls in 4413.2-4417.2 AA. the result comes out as 11.31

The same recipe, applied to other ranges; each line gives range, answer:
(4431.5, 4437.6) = 10.92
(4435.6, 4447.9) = 10.97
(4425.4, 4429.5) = 11.41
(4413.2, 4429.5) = 11.82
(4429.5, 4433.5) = 11.05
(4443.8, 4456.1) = 11.03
